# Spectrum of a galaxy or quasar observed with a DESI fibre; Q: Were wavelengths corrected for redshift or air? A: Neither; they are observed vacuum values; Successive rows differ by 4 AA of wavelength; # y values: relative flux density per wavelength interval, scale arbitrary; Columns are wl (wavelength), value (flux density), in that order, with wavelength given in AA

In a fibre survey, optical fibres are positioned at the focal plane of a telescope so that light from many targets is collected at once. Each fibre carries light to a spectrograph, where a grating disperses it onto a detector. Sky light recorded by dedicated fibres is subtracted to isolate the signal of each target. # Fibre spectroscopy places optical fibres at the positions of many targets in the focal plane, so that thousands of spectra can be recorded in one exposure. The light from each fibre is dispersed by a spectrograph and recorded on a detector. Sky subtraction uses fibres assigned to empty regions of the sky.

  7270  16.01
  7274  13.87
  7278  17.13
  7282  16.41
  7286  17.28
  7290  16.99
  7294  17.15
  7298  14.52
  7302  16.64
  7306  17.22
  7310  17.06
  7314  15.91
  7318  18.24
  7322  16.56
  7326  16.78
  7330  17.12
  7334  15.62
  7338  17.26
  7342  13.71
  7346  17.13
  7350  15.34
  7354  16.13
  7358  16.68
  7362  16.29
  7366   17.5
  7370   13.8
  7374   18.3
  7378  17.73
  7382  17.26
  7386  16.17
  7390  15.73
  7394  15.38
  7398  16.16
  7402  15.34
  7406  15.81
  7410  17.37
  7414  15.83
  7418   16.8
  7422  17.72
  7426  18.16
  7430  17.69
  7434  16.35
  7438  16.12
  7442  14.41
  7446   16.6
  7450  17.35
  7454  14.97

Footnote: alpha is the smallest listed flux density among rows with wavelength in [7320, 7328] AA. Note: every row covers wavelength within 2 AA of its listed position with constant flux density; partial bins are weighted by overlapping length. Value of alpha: 16.56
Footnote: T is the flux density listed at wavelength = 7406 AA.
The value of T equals 15.81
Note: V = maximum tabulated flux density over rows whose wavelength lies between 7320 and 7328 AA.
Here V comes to 16.78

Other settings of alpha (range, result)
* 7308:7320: 15.91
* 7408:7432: 15.83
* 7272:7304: 13.87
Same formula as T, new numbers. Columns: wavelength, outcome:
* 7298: 14.52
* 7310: 17.06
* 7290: 16.99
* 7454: 14.97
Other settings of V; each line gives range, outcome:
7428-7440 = 17.69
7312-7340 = 18.24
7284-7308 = 17.28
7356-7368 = 17.5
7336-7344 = 17.26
